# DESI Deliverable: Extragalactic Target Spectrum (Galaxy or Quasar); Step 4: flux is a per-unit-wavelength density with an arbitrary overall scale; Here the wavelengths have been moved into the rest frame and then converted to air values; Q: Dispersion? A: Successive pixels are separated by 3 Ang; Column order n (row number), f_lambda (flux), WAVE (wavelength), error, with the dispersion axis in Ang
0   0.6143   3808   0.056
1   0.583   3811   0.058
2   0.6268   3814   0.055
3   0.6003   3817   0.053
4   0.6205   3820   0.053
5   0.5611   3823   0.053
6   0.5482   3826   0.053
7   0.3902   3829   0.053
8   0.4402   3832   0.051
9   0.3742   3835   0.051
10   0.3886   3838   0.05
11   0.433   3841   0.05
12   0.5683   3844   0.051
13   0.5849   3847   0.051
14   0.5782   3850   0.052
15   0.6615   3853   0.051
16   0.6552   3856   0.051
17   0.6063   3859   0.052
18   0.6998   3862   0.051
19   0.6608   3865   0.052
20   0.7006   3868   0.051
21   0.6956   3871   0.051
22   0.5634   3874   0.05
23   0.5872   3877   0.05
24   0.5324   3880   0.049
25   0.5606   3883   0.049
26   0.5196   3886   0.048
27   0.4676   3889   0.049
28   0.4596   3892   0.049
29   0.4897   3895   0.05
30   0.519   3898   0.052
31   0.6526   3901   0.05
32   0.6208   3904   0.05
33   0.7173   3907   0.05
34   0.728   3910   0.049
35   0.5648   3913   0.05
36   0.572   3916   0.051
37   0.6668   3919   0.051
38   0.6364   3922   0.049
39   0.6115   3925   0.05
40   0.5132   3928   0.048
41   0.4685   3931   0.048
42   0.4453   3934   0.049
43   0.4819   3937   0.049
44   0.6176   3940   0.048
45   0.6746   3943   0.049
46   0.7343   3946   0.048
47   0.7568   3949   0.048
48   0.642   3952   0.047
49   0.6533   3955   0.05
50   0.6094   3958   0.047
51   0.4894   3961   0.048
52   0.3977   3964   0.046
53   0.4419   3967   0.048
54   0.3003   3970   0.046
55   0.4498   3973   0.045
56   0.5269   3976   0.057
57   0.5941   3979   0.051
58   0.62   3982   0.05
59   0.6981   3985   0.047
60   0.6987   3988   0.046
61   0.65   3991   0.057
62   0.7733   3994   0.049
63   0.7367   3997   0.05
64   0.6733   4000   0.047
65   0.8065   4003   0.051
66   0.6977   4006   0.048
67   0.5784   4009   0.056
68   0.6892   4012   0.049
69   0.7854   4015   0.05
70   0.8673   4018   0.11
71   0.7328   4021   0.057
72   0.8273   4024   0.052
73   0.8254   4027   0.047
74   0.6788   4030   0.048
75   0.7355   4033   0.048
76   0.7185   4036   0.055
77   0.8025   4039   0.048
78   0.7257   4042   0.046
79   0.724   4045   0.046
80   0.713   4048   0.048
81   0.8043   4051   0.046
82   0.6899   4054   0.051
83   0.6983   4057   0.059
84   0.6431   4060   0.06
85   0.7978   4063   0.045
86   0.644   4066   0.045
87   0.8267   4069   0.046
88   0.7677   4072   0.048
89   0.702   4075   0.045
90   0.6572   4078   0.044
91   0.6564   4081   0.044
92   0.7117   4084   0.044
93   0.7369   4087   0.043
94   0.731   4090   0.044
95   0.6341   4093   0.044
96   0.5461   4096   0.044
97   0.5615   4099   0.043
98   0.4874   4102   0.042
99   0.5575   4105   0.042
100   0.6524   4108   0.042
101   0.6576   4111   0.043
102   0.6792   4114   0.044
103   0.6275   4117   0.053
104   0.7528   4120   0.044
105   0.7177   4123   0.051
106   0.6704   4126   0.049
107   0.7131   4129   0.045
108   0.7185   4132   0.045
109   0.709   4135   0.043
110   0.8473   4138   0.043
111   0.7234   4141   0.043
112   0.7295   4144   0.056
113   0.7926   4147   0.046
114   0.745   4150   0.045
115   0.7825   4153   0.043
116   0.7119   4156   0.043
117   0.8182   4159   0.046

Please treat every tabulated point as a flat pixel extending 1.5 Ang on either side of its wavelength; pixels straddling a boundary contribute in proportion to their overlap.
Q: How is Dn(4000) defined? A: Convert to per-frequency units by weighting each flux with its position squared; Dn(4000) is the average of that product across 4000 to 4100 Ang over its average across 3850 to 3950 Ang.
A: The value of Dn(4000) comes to 1.3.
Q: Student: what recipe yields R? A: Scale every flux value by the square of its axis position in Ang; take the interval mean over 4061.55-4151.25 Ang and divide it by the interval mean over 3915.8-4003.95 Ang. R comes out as 1.24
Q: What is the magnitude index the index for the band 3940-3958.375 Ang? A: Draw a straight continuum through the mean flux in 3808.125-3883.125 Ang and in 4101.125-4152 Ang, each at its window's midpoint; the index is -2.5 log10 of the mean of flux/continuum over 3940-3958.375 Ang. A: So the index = -0.10 mag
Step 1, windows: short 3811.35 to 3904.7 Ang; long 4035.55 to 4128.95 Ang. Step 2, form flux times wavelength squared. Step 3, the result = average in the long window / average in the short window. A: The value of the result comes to 1.37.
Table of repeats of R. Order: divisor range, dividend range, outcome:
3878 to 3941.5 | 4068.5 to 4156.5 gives 1.36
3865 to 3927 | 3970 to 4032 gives 1.22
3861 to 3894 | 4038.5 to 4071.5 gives 1.38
